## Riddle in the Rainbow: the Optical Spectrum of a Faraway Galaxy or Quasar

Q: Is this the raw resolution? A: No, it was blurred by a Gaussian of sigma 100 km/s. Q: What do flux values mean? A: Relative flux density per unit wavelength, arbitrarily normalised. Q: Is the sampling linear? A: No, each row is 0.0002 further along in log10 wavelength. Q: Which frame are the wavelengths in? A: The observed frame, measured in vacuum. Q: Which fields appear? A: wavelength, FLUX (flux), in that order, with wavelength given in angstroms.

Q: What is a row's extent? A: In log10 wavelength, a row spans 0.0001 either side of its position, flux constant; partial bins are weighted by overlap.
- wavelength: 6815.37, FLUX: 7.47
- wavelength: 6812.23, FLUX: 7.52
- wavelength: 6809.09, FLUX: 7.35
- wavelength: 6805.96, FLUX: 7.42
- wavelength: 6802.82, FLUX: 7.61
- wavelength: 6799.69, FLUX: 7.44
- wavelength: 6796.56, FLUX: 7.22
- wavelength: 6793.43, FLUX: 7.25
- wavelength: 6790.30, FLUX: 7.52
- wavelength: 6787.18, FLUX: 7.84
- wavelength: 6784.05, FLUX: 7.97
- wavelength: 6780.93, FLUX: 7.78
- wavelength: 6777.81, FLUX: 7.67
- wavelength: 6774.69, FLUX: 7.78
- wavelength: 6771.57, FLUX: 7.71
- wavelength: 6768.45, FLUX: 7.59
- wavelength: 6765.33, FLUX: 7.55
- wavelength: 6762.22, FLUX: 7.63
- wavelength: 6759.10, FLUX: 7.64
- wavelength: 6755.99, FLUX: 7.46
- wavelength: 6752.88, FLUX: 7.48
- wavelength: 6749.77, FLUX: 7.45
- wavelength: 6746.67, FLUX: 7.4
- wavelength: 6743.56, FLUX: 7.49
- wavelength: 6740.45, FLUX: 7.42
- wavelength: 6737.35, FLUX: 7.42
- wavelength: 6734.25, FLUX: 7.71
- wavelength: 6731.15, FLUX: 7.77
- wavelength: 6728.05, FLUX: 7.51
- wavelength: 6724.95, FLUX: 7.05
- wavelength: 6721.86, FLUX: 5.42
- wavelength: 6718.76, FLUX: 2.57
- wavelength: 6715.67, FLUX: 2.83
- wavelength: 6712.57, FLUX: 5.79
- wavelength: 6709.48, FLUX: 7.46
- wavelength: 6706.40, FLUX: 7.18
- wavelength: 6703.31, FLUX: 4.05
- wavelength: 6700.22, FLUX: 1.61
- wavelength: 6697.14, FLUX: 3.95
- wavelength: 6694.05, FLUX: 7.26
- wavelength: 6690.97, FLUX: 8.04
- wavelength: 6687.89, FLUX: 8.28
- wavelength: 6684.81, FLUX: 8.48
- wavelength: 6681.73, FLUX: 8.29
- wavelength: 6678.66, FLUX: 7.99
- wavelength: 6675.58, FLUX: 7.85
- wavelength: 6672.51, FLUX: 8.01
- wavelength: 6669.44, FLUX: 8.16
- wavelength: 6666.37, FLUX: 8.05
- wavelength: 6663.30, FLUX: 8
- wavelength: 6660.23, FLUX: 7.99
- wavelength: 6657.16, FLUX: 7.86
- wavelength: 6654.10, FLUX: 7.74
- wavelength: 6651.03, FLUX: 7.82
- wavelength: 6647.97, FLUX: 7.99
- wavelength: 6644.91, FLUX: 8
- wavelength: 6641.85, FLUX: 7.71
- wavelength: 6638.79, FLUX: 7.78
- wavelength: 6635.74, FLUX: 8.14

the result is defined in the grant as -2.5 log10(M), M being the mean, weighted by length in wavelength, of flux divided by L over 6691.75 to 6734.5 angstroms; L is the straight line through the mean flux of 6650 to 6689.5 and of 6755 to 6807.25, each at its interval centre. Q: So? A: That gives 0.38 mag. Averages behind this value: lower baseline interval 8.04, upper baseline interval 7.59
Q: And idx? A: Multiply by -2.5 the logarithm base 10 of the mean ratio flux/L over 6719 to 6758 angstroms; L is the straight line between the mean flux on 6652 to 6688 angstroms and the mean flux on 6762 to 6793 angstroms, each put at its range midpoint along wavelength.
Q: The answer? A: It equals 0.10 mag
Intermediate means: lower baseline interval 8.05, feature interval 7.15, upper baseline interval 7.69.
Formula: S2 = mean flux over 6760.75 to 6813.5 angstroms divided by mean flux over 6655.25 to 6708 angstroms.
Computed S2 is 1.1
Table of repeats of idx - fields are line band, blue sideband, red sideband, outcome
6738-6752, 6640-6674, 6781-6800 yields 0.04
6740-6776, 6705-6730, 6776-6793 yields -0.09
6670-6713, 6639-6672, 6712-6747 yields 0.06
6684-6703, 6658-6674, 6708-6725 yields 0.08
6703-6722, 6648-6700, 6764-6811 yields 0.44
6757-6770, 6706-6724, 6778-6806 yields -0.14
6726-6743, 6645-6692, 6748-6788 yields 0.03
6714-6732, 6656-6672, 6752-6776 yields 0.39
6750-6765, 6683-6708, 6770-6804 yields -0.06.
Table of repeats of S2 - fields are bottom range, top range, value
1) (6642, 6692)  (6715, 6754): 0.83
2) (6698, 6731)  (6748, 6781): 1.45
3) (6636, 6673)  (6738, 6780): 0.95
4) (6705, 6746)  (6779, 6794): 1.19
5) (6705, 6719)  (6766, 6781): 1.43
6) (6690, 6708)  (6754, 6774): 1.44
